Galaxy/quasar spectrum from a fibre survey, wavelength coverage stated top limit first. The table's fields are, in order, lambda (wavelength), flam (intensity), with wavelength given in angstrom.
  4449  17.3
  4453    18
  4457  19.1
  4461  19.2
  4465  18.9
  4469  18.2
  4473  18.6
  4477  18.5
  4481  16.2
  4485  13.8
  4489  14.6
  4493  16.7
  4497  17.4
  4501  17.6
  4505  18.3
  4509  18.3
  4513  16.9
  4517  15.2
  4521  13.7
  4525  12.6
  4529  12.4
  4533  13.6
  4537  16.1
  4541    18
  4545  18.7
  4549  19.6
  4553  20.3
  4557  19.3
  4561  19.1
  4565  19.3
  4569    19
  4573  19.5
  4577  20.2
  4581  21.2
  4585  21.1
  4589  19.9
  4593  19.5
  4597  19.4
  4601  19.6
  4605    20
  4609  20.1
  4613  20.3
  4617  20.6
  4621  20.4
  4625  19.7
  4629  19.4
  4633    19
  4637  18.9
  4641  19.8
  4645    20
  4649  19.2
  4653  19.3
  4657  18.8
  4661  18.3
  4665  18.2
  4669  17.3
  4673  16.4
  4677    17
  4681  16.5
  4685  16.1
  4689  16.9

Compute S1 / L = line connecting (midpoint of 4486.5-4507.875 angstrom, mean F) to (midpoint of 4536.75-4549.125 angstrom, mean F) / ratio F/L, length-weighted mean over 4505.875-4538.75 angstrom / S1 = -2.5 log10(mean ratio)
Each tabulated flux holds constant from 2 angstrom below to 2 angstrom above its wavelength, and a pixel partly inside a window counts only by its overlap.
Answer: 0.17 mag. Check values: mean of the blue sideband 16.9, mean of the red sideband 18.2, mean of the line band 15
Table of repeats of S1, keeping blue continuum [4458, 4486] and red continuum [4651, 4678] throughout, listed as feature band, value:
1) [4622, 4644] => -0.089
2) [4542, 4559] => -0.089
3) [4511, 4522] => 0.159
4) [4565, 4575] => -0.081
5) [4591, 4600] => -0.092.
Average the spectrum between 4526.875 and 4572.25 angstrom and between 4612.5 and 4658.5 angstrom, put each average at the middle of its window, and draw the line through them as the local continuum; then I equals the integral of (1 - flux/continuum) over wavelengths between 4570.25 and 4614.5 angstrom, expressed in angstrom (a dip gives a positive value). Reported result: -3.2 angstrom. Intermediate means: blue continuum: 17.8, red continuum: 19.6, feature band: 20.1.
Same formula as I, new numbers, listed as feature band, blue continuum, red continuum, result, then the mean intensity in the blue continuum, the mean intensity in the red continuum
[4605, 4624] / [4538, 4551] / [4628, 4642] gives -1.20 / 18.6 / 19.2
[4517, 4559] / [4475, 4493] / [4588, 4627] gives 3.18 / 15.9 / 20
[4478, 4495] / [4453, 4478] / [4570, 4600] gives 3.08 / 18.7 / 20.1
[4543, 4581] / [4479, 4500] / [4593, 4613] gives -2.43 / 15.8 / 19.8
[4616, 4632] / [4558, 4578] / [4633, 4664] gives -0.59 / 19.4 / 19.1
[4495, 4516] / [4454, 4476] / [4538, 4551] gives 1.21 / 18.8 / 18.6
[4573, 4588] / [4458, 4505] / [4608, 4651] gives -1.30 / 17.3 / 19.8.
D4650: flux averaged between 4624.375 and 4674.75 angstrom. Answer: 18.8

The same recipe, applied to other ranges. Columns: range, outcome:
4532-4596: 19.1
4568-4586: 20.2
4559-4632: 19.9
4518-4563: 16.6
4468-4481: 18.1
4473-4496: 16.3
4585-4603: 19.8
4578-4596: 20.4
